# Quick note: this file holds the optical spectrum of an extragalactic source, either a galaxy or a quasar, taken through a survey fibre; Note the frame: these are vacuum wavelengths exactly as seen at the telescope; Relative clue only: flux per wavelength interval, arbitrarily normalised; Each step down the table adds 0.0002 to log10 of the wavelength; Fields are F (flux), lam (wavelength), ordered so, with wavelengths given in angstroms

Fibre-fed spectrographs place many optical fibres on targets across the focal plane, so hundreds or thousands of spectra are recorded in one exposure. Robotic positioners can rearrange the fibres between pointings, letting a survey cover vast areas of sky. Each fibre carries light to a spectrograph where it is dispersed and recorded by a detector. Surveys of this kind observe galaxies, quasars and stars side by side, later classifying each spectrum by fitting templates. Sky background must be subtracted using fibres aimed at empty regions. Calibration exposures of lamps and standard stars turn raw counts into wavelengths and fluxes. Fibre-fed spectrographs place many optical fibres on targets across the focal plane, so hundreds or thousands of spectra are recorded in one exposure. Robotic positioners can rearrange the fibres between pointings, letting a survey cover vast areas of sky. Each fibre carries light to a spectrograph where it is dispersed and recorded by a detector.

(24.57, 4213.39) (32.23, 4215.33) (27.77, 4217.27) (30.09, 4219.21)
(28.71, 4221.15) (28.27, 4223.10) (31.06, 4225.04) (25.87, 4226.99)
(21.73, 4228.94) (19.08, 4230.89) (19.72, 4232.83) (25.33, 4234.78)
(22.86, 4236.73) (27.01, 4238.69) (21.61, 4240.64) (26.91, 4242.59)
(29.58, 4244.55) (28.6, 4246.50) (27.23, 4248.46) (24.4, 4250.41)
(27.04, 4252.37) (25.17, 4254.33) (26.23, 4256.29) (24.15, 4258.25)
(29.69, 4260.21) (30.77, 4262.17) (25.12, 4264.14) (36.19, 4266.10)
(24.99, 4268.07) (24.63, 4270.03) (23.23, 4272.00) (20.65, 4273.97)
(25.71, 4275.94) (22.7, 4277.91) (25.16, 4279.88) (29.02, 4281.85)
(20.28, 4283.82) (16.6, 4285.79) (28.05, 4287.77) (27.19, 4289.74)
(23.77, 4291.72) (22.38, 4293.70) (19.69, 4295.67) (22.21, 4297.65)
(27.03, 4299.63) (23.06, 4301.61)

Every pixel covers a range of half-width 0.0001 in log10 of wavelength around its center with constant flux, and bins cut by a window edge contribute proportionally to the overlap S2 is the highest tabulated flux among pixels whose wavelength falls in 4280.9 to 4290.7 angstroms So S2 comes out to 29.02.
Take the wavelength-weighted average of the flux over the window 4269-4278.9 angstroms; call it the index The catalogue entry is 23.4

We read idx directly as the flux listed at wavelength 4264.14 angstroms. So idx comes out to 25.12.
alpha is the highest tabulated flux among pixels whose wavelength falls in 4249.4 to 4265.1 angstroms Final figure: 30.77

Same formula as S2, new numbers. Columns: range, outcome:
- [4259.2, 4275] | 36.19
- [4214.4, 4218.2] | 32.23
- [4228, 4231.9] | 21.73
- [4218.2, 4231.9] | 31.06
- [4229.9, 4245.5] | 29.58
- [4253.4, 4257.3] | 26.23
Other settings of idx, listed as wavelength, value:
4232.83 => 19.72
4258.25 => 24.15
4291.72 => 23.77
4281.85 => 29.02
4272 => 23.23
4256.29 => 26.23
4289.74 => 27.19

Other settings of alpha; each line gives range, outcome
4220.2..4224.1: 28.71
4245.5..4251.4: 28.6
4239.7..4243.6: 26.91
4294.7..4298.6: 22.21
